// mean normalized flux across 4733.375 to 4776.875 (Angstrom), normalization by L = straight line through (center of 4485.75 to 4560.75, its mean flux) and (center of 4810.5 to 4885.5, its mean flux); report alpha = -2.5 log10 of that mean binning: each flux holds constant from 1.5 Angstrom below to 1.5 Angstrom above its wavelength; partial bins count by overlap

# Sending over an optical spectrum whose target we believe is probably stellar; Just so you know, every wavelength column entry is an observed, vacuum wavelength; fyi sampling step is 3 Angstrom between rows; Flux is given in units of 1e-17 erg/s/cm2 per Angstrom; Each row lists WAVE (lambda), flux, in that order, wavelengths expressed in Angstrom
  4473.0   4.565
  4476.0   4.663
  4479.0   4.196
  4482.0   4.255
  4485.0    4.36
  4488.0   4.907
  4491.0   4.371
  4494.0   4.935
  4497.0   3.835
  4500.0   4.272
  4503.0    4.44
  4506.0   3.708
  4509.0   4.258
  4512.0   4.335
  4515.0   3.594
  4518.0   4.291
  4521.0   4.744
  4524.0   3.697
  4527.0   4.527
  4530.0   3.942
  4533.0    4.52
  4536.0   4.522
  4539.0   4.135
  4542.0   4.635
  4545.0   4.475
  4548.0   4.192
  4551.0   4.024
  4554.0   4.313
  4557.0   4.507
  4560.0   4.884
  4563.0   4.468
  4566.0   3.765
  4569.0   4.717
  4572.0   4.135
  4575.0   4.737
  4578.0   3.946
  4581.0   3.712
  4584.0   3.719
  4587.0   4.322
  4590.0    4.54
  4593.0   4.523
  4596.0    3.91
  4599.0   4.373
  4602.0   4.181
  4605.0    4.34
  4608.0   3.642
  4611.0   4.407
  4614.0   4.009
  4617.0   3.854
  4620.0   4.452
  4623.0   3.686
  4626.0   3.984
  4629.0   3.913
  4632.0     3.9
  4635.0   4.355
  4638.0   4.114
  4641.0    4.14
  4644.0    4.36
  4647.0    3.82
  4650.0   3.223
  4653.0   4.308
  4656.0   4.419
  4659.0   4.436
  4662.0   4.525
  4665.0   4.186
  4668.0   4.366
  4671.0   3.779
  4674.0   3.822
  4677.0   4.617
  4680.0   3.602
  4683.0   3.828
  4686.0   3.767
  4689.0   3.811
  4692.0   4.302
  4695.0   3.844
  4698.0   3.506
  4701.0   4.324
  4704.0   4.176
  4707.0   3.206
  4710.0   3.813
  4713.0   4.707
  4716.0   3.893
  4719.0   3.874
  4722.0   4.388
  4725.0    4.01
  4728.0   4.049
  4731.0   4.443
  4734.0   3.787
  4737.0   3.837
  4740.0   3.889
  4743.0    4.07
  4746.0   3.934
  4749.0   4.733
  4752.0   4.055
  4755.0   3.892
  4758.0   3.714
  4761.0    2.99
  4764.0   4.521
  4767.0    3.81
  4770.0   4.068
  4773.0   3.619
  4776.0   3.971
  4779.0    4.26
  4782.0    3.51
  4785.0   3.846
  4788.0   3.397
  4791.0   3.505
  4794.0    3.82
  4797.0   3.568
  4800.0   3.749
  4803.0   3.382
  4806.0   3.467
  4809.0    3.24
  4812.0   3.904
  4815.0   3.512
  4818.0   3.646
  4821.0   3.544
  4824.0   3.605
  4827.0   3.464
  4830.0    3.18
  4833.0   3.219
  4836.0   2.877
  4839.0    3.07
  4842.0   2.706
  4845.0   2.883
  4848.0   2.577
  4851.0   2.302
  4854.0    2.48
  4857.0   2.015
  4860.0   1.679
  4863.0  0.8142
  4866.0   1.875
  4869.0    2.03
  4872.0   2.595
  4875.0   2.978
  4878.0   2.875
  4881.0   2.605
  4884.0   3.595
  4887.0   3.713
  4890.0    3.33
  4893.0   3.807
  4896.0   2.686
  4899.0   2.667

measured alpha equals -0.21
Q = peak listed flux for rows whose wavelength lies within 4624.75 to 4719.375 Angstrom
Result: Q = 4.707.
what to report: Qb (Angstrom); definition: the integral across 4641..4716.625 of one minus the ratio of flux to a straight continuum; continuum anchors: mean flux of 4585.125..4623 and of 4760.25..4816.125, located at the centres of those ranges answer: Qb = -0.74 Angstrom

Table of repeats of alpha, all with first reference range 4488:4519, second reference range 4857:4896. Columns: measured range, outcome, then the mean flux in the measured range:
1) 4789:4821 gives -0.212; 3.57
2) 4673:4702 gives -0.145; 3.94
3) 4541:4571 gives -0.098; 4.39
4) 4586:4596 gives -0.138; 4.39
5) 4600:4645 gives -0.101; 4.09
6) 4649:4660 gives -0.151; 4.12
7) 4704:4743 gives -0.212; 4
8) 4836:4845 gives -0.037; 2.89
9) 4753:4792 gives -0.223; 3.78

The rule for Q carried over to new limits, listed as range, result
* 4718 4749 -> 4.733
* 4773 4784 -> 4.26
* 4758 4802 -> 4.521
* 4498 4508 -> 4.44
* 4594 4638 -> 4.452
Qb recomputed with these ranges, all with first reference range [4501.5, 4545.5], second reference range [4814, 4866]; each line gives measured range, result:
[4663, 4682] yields -2.8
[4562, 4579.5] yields -1.1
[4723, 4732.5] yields -2.6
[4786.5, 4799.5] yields -2.6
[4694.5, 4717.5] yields -3.7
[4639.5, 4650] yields -0.9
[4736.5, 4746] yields -2.1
